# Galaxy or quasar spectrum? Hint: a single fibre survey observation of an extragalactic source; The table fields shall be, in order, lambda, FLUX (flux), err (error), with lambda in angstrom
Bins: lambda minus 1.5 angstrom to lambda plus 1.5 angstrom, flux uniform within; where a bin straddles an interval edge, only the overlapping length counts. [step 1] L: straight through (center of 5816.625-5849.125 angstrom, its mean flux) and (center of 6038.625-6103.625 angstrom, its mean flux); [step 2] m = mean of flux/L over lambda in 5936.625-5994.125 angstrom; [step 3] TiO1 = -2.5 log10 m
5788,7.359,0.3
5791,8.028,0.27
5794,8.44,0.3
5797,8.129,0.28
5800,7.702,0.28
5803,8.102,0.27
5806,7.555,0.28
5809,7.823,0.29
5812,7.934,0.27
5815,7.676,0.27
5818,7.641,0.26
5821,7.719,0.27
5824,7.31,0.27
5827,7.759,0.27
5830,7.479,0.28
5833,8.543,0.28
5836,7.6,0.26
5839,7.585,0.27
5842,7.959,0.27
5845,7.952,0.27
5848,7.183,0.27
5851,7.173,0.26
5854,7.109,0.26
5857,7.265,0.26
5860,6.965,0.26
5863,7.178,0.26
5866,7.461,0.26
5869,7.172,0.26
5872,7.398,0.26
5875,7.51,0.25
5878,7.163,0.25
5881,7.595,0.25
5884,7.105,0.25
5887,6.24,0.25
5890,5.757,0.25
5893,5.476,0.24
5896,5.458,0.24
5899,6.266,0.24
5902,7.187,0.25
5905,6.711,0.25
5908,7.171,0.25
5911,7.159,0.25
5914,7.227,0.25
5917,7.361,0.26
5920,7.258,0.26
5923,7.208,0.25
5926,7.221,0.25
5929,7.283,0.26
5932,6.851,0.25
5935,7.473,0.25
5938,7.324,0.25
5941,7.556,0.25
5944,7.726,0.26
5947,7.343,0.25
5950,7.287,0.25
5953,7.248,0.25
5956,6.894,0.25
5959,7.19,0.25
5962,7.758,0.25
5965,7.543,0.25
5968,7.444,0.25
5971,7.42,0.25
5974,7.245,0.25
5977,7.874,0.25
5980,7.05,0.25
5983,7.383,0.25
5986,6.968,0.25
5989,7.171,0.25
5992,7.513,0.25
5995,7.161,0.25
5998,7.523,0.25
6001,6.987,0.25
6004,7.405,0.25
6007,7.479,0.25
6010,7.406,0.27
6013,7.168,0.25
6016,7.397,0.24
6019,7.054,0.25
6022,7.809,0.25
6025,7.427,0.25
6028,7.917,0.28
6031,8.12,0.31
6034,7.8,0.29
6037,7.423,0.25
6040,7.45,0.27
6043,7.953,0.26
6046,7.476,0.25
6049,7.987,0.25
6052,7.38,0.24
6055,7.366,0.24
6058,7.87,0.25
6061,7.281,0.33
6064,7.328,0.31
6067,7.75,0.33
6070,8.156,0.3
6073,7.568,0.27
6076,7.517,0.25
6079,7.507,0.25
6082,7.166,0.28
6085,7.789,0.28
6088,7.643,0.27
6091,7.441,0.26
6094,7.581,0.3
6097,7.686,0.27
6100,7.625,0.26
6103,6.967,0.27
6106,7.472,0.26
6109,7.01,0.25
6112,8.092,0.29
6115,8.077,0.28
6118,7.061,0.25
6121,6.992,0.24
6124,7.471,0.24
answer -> 0.04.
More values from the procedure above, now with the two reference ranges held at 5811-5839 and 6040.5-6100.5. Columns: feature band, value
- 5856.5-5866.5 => 0.08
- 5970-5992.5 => 0.05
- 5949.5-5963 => 0.06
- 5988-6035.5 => 0.02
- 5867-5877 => 0.05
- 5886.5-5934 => 0.14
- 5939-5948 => 0.02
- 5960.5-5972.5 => 0.02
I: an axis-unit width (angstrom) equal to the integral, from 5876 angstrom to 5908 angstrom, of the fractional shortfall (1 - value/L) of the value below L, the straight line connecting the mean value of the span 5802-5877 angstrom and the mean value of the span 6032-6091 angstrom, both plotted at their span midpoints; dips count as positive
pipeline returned 4.33 angstrom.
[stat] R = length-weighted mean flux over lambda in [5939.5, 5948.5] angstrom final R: 7.54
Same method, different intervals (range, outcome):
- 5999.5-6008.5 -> 7.29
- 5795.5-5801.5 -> 7.92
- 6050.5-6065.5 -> 7.45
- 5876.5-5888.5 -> 7.03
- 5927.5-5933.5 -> 7.07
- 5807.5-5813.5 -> 7.88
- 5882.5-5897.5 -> 6.01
